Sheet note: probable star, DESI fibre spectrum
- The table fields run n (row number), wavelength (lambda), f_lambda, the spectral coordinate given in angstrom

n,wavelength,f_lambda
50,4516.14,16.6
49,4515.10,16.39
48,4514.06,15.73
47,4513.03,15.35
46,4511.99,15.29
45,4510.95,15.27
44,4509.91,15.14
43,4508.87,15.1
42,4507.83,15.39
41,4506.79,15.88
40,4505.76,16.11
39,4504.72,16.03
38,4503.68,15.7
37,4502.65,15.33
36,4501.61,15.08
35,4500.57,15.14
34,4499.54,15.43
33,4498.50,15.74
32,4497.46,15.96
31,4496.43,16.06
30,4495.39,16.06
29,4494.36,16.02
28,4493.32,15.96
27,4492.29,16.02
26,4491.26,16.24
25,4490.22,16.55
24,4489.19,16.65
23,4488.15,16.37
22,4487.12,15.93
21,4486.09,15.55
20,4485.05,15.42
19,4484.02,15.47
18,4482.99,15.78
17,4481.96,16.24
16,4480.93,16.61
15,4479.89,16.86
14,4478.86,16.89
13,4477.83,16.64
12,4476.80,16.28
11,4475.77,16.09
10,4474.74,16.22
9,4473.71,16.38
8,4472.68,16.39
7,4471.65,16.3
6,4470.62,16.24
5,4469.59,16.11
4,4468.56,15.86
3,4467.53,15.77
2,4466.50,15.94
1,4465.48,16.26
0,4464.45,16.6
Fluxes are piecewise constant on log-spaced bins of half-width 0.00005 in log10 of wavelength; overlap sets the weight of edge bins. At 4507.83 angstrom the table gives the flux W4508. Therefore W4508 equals 15.39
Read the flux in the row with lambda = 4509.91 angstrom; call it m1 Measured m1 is 15.14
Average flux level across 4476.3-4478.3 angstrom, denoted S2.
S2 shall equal 16.5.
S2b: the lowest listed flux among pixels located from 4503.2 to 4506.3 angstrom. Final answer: 15.7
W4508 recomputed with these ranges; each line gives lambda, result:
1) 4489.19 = 16.65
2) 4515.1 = 16.39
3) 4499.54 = 15.43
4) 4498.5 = 15.74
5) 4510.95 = 15.27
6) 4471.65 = 16.3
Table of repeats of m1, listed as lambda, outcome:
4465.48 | 16.26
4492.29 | 16.02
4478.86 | 16.89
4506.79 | 15.88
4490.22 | 16.55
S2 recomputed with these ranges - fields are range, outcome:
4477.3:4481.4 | 16.7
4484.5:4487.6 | 15.6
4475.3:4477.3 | 16.2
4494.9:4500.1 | 15.8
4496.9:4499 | 15.9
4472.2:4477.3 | 16.3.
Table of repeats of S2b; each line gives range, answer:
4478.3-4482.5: 16.24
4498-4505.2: 15.08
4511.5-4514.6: 15.29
